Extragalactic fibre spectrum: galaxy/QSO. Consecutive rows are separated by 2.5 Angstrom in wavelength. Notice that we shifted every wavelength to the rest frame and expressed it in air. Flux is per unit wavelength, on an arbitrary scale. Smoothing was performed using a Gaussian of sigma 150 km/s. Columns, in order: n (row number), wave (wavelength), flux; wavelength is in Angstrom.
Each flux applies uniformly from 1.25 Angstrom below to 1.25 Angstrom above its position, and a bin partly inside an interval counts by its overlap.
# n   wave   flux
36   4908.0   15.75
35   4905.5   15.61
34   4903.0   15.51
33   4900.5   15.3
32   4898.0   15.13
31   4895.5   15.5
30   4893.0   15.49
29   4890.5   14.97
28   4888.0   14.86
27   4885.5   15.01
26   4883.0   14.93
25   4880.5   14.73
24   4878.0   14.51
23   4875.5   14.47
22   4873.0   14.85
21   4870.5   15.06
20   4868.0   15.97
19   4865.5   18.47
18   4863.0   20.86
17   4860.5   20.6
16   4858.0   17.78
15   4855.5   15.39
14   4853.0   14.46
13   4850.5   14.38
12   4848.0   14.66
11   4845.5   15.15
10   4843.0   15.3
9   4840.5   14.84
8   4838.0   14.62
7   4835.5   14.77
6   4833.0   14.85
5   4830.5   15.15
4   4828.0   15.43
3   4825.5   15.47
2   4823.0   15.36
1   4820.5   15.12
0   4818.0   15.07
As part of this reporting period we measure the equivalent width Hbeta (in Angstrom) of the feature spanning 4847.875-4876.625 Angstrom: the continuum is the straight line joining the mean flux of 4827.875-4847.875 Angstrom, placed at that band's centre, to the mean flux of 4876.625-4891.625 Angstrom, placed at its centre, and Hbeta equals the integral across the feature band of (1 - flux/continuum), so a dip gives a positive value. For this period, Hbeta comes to -3.07 Angstrom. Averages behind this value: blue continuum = 15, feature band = 16.5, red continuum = 14.8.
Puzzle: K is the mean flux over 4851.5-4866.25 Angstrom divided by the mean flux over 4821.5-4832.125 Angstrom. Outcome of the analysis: 1.16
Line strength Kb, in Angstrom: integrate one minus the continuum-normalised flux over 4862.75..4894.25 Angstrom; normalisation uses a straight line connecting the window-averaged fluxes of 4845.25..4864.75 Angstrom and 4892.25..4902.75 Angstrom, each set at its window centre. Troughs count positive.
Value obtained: 0.92 Angstrom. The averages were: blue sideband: 16.8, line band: 15.5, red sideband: 15.4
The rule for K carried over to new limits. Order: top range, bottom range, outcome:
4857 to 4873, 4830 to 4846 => 1.20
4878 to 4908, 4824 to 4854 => 1.02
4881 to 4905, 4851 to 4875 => 0.90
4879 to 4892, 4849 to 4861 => 0.92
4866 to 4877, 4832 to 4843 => 1.03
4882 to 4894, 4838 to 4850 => 1.01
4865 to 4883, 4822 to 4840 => 1.01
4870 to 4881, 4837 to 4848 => 0.98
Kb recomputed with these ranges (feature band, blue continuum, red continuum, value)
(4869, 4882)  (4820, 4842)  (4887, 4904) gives 0.4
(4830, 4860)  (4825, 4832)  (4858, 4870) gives 2.8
